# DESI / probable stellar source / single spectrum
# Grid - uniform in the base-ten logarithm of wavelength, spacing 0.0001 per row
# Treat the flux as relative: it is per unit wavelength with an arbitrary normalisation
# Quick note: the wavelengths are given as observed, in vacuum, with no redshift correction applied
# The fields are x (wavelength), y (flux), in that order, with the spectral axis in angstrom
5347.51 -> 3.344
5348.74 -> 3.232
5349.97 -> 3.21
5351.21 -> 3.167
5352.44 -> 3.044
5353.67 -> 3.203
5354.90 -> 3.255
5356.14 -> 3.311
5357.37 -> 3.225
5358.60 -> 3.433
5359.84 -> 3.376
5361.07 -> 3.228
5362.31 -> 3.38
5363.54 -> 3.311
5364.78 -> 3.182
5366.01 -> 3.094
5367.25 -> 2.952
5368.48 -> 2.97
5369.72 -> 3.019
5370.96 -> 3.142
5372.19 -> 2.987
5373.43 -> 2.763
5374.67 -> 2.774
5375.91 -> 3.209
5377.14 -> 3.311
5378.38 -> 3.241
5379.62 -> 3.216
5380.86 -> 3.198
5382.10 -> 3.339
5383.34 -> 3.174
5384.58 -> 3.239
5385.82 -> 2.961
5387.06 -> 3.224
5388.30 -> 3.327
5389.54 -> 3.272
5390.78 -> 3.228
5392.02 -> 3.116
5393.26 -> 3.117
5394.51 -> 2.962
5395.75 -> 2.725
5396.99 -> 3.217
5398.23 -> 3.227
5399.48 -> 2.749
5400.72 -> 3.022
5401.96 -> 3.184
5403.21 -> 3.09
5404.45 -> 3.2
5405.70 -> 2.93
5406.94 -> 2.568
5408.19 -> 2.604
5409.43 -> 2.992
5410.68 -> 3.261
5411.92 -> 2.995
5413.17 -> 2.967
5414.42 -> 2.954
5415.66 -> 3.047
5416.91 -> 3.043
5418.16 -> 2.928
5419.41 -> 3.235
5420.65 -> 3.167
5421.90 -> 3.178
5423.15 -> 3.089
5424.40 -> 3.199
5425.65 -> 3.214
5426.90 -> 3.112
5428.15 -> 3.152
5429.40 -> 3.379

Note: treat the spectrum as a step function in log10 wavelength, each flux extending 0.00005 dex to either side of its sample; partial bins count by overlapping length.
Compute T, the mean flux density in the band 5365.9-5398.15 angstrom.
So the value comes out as 3.11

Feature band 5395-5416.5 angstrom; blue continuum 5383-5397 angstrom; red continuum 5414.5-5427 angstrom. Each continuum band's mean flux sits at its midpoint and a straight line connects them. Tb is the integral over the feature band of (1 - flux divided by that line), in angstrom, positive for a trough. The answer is 0.9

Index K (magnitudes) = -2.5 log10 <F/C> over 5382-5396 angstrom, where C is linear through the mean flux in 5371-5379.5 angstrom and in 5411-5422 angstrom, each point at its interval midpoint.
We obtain -0.03 mag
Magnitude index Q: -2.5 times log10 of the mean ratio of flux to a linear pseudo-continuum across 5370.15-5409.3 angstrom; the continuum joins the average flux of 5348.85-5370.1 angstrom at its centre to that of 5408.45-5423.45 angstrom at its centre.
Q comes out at 0.02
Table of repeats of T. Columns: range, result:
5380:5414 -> 3.07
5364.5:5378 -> 3.04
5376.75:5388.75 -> 3.22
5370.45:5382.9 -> 3.12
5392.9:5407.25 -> 3.01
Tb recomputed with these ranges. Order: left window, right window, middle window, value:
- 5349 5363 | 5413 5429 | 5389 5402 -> 0.40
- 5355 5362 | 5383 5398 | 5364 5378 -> 0.85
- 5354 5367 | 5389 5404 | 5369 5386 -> 0.33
